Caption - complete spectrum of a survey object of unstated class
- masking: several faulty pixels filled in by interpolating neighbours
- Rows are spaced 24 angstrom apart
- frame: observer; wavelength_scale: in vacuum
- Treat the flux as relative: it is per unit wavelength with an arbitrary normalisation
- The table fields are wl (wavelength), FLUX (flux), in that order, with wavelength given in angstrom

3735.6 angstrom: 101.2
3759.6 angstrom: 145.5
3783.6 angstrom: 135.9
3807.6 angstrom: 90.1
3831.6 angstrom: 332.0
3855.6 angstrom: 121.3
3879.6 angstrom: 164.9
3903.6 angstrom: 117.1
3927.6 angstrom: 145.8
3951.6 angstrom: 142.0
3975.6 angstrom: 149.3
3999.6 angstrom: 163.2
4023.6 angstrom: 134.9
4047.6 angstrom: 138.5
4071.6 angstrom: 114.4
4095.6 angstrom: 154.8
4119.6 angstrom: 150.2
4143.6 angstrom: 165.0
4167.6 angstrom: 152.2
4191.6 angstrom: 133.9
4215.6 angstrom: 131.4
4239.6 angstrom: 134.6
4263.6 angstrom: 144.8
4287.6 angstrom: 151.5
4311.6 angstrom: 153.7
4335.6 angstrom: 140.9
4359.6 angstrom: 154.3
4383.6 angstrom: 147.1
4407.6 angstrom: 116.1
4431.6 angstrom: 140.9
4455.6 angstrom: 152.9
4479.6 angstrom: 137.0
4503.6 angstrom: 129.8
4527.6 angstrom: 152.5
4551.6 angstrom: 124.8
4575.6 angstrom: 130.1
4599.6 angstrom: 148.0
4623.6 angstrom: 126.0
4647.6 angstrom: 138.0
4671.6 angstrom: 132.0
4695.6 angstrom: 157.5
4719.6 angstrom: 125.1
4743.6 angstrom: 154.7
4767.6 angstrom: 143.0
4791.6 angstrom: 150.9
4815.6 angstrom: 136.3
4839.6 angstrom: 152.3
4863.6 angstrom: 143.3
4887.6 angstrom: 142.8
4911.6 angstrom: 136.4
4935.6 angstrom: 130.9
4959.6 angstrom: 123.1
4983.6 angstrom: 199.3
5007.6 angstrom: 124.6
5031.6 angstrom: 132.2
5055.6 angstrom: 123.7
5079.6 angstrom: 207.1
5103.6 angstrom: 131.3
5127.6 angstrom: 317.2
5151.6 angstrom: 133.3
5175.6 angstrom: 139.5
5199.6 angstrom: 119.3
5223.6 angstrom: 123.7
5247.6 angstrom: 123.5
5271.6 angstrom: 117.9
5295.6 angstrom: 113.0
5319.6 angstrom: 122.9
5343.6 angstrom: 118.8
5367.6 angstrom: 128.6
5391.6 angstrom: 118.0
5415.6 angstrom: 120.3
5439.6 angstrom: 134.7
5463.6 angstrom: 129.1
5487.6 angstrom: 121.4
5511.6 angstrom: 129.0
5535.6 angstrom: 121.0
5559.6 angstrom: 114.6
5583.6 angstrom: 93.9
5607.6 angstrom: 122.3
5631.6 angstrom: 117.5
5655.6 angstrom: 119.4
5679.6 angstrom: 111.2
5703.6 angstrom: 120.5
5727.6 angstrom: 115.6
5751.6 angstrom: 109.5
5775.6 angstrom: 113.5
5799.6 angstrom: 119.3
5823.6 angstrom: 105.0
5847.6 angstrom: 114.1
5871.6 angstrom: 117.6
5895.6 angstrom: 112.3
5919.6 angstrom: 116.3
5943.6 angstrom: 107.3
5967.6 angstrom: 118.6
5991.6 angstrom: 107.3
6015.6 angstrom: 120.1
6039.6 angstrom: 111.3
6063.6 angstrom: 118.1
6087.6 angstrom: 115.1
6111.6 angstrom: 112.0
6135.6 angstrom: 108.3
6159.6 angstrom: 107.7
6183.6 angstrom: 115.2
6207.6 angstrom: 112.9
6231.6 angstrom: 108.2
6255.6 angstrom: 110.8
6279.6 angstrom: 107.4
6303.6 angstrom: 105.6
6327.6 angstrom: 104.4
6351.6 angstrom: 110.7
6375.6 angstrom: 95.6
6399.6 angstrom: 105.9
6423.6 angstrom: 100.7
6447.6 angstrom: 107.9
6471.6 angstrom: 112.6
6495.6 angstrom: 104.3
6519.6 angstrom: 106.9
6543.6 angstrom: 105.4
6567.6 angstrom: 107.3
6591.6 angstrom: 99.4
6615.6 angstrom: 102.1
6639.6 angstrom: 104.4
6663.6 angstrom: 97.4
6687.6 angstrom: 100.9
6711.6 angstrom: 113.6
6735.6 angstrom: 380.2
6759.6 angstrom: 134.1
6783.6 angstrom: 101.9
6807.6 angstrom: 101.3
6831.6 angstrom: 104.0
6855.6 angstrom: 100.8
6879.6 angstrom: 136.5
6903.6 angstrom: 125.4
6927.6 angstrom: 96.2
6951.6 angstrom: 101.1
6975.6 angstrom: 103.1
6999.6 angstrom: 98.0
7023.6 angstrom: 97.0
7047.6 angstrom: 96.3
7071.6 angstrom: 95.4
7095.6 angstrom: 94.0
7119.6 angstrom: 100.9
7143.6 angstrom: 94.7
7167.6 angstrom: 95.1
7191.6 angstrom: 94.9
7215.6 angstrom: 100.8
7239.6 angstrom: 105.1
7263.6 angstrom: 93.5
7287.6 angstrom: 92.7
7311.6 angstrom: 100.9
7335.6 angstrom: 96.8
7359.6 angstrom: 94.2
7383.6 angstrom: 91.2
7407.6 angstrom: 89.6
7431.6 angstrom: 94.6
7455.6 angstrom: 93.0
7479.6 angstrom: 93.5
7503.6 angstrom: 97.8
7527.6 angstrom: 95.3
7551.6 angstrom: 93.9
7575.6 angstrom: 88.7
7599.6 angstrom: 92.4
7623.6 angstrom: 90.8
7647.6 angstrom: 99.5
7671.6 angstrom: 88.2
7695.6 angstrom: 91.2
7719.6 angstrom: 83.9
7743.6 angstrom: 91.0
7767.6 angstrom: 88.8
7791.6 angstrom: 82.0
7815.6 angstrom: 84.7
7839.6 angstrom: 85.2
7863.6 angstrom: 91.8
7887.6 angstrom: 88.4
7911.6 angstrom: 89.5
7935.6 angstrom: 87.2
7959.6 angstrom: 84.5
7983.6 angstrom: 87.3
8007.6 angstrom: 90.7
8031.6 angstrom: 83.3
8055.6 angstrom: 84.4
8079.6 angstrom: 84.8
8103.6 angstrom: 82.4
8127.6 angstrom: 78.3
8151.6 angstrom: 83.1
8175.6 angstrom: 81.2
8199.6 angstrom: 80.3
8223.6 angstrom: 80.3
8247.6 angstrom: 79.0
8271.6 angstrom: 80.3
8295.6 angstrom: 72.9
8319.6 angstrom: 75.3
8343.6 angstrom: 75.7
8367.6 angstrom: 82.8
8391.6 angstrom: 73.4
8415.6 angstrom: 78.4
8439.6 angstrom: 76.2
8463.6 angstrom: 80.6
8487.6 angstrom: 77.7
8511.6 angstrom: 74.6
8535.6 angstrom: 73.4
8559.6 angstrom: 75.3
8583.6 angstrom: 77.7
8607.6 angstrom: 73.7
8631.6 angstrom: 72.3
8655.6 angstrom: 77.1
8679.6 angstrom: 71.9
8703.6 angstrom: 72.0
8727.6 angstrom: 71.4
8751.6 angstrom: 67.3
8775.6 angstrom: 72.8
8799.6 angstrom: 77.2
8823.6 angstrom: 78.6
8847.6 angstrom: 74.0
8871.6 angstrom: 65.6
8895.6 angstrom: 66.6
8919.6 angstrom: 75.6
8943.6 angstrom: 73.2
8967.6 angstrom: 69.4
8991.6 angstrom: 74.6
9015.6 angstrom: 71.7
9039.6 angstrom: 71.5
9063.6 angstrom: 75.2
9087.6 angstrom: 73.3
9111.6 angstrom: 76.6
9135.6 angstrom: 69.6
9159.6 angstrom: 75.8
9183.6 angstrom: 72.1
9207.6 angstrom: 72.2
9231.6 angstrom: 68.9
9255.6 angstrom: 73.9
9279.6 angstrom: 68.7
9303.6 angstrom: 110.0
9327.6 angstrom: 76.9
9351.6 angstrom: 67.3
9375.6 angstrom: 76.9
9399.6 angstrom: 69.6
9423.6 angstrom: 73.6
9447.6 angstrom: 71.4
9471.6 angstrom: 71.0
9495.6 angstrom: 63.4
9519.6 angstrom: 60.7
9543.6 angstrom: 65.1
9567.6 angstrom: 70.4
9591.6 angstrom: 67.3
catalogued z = 0.025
